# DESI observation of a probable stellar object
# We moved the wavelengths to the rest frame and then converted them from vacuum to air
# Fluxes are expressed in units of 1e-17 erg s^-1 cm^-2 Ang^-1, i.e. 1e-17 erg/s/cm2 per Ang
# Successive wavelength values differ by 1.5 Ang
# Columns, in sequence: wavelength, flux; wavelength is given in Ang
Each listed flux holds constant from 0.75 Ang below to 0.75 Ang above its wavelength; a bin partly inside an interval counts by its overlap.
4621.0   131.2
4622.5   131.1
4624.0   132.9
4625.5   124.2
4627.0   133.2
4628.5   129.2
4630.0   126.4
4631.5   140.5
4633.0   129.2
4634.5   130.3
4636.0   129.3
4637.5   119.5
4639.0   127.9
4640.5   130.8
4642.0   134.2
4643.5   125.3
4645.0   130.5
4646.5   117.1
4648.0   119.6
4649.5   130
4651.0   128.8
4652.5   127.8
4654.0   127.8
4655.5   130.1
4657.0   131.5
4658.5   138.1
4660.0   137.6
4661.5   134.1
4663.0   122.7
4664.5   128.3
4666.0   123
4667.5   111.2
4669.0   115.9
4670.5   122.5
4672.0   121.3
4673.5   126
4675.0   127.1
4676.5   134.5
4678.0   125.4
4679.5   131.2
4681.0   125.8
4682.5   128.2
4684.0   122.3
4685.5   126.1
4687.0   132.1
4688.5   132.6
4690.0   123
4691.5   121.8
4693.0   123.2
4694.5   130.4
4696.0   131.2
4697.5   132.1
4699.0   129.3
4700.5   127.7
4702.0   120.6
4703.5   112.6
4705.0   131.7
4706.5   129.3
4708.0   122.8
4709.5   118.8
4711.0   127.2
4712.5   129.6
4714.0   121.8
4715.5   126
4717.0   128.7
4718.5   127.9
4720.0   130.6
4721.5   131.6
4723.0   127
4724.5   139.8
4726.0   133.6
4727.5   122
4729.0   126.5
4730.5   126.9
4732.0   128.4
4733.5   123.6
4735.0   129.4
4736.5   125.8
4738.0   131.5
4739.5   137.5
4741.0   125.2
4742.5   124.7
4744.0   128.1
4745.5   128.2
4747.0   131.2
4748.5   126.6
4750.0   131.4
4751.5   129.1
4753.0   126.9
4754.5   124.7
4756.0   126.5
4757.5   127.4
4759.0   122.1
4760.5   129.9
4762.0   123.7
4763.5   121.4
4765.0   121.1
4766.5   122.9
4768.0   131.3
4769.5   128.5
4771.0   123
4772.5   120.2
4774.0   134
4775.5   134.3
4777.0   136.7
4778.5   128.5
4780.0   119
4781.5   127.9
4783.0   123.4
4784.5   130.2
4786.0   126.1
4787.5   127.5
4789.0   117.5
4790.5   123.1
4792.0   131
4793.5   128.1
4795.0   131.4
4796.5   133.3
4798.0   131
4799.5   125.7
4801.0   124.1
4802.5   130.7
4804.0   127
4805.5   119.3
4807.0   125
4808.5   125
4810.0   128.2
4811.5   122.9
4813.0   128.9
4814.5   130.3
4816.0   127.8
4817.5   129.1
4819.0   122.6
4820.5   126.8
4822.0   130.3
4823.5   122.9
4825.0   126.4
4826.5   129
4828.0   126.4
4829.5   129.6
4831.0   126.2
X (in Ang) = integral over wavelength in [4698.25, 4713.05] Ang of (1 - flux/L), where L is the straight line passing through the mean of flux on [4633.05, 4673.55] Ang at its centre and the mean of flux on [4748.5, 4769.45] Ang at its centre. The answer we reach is 0.18 Ang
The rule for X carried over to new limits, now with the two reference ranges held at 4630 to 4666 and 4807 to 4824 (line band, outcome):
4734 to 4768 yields 0.1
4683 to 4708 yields 0.4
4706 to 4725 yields 0.1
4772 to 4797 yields -0.1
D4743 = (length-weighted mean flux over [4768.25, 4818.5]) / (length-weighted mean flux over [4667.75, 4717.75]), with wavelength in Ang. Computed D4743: 1.01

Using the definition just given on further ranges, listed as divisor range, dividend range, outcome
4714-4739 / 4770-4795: 0.99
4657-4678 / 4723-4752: 1.02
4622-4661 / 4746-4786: 0.98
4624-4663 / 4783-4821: 0.98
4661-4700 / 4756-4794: 1.00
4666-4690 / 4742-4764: 1.01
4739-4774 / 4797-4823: 1.00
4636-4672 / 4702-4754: 1.01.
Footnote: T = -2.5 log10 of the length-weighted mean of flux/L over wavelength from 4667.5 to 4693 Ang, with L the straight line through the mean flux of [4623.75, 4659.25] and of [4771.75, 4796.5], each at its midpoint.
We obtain 0.026 mag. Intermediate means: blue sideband 129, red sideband 128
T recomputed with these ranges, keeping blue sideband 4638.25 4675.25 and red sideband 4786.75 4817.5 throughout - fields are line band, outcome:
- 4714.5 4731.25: -0.019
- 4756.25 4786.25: 0.003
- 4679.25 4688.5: -0.009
